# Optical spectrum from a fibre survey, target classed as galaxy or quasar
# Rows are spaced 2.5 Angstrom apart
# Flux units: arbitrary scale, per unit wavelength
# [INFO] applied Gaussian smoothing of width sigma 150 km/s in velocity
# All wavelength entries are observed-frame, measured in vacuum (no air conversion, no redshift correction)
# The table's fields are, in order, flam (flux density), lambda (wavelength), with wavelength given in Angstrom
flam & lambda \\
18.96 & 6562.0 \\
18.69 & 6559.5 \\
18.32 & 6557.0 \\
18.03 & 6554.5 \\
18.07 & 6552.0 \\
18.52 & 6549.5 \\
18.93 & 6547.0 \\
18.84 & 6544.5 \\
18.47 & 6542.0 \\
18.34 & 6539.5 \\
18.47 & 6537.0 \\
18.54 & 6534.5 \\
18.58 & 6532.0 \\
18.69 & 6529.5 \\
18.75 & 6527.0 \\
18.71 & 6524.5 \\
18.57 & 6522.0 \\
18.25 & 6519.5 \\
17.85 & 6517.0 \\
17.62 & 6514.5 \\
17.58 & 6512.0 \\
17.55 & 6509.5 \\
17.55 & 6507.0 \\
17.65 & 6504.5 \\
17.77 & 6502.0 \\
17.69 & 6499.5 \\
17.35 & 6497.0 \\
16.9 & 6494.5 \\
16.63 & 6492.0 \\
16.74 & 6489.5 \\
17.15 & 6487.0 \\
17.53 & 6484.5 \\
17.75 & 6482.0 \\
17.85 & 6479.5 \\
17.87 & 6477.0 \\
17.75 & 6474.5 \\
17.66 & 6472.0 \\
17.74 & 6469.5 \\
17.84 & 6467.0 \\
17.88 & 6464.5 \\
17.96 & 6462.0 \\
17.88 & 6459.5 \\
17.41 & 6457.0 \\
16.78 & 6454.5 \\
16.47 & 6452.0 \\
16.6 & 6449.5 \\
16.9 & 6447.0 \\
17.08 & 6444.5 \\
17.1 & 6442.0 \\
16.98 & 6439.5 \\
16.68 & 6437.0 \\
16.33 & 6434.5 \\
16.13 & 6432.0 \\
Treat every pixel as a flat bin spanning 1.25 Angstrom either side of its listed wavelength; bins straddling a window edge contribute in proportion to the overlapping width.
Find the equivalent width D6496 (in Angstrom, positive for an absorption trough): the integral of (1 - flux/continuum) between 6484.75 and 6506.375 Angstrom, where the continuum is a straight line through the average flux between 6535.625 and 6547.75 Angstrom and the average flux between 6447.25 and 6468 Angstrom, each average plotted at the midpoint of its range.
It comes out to 0.8 Angstrom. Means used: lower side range 17.3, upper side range 18.6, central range 17.3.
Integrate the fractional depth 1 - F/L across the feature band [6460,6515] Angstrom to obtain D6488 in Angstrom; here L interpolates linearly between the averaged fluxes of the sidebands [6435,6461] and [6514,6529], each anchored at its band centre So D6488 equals 0.5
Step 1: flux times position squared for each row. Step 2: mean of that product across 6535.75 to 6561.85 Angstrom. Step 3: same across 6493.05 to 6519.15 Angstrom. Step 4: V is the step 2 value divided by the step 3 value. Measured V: 1.1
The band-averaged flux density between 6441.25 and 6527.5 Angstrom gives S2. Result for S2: 17.5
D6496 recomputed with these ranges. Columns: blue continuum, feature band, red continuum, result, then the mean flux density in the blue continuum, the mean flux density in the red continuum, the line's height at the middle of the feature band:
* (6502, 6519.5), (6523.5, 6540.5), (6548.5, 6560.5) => -0.6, 17.7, 18.3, 18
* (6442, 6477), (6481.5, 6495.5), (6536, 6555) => 0.5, 17.4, 18.5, 17.8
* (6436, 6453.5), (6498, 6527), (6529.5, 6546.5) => 0.3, 16.8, 18.6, 18.1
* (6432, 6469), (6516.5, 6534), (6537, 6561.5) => -0.4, 17.1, 18.5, 18.2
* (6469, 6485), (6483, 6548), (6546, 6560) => 0.5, 17.7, 18.4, 18.1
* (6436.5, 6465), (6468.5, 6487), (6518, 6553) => -0.1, 17.1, 18.6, 17.6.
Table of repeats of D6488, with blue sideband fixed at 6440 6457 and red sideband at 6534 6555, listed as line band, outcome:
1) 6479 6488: -0.1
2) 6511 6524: 0.0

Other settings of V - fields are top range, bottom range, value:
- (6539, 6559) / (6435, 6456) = 1.13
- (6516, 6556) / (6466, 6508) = 1.07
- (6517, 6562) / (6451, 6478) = 1.08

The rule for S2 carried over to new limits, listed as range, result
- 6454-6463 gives 17.6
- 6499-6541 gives 18.1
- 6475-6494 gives 17.4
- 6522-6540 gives 18.6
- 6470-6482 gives 17.8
